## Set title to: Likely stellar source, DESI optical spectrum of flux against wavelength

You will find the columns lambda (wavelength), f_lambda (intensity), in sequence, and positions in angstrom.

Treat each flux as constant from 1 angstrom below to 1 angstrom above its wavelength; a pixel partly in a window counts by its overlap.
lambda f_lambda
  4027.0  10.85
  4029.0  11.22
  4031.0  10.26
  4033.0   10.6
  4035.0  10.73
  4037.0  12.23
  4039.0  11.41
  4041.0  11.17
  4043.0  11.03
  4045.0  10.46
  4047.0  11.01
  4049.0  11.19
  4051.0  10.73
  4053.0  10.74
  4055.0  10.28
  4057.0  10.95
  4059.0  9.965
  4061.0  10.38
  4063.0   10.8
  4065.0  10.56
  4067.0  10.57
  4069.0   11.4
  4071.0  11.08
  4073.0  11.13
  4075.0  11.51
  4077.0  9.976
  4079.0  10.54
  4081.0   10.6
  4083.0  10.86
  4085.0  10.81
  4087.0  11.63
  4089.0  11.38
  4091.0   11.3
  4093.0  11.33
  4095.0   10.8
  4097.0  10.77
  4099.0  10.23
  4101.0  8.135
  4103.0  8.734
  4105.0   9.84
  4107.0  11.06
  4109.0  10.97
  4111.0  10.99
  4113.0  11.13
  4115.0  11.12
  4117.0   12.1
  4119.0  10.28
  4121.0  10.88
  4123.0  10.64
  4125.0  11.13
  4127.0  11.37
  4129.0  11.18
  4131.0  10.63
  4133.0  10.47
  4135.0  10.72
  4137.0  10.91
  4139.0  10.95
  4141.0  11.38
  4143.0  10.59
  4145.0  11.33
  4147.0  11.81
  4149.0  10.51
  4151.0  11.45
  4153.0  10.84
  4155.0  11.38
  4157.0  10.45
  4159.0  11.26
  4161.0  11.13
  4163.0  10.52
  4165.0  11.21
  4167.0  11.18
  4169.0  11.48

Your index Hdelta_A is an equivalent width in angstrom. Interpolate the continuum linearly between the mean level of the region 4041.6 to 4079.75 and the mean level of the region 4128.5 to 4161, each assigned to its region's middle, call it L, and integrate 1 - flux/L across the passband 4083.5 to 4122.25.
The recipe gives 0.59 angstrom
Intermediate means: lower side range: 10.8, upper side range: 11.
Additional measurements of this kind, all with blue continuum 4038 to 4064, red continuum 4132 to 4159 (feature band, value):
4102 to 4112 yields 0.5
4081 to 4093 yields -0.3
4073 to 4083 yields 0.1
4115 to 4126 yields -0.1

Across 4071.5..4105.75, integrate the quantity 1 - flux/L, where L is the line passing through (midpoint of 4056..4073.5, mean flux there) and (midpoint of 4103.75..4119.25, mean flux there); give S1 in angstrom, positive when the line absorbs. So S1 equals 0.8 angstrom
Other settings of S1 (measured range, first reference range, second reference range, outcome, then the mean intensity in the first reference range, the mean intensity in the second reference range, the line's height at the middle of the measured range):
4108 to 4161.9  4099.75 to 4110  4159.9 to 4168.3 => -3.3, 9.76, 11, 10.4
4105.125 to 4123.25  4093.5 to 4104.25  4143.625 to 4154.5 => -1.3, 9.81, 11.2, 10.2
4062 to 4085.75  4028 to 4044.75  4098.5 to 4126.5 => 0.0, 11.1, 10.5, 10.8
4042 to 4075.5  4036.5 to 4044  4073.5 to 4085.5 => 0.9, 11.4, 10.7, 11.1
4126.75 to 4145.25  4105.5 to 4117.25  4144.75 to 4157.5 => 0.3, 11.1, 11.1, 11.1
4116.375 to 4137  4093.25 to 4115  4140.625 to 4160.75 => -0.4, 10.3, 11.1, 10.7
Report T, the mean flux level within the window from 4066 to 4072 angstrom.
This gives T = 11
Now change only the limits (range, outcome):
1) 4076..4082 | 10.4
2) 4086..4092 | 11.4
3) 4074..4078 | 10.7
